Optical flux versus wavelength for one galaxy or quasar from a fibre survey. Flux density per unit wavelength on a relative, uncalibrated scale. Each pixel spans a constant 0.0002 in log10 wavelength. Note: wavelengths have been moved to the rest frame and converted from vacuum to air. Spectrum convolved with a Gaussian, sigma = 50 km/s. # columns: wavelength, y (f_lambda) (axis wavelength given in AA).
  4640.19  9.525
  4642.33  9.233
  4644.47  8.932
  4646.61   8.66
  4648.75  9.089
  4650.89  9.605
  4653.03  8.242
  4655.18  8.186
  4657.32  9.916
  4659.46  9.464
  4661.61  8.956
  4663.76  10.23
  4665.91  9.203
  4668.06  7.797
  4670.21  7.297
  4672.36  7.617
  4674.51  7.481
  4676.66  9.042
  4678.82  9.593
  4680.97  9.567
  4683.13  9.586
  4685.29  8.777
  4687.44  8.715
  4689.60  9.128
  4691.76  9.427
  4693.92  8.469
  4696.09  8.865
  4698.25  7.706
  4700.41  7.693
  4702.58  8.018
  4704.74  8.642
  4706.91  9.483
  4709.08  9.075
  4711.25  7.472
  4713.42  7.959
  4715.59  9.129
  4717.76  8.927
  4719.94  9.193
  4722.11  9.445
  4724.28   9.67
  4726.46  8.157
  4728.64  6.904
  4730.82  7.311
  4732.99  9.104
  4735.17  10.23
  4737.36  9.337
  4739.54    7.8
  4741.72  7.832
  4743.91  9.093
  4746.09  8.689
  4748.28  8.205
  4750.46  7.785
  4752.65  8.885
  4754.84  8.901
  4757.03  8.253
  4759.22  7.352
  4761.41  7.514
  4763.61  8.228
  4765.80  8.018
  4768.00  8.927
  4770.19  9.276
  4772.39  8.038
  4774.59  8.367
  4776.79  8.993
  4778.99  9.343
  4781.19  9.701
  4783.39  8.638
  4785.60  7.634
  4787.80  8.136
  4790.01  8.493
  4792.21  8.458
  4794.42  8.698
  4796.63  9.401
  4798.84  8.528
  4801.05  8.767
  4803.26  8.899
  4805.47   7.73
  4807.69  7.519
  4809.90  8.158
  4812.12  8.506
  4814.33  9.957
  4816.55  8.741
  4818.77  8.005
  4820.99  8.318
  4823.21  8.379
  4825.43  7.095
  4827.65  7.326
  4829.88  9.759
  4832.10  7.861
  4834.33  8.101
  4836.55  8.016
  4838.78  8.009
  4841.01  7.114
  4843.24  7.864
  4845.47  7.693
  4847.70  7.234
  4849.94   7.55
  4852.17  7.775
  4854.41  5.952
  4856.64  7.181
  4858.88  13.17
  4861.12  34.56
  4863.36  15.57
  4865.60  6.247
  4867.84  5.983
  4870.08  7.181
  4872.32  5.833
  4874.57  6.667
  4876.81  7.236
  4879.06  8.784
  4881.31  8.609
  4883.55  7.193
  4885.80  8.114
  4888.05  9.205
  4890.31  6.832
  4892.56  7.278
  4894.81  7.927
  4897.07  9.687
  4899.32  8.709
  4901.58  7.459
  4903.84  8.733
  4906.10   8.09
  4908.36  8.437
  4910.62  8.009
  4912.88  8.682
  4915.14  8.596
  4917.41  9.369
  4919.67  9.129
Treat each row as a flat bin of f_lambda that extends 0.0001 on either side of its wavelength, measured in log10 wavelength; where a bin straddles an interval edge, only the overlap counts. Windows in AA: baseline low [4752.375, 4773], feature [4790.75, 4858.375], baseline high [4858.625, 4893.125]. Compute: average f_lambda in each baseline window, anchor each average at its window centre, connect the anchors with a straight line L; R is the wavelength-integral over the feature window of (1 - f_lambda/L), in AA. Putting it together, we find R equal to 7.5 AA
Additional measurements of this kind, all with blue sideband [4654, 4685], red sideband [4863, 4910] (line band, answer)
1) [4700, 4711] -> 0.19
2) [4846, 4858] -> 1.21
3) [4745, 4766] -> 0.76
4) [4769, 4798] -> -1.12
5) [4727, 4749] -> 0.31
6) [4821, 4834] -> 0.16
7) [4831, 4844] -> 0.54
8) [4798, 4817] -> -0.56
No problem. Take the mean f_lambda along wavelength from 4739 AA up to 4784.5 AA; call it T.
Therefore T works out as 8.48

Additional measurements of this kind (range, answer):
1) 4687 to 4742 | 8.61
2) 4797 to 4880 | 8.85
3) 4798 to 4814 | 8.38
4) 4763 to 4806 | 8.63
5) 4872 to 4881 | 7.37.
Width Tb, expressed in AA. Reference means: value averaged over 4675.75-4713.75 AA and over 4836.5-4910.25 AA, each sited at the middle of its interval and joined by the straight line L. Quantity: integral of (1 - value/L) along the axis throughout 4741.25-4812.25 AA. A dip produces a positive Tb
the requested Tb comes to 2.7 AA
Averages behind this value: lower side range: 8.75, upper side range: 8.85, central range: 8.46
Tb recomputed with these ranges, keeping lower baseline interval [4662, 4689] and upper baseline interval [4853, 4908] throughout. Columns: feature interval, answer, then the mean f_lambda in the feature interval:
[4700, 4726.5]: 0.3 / 8.73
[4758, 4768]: 1.2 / 7.91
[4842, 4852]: 1.7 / 7.6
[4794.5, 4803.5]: 0.2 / 8.88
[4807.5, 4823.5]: 1.0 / 8.51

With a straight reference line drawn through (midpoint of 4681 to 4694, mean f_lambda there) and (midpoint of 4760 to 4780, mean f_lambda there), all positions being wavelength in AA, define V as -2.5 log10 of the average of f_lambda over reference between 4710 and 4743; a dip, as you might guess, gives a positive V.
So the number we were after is 0.03 mag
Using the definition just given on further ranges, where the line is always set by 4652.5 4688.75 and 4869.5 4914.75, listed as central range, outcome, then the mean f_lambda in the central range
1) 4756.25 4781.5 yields 0.00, 8.47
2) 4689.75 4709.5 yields 0.01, 8.61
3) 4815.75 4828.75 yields 0.04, 7.96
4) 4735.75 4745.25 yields -0.01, 8.61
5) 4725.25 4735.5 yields 0.05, 8.22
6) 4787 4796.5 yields -0.03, 8.55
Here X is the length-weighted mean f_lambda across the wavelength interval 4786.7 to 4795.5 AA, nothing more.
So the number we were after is 8.45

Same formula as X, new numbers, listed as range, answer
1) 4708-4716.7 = 8.41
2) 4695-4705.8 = 8.18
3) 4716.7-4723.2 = 9.19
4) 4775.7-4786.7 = 8.86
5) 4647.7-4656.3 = 8.79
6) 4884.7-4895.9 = 7.87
